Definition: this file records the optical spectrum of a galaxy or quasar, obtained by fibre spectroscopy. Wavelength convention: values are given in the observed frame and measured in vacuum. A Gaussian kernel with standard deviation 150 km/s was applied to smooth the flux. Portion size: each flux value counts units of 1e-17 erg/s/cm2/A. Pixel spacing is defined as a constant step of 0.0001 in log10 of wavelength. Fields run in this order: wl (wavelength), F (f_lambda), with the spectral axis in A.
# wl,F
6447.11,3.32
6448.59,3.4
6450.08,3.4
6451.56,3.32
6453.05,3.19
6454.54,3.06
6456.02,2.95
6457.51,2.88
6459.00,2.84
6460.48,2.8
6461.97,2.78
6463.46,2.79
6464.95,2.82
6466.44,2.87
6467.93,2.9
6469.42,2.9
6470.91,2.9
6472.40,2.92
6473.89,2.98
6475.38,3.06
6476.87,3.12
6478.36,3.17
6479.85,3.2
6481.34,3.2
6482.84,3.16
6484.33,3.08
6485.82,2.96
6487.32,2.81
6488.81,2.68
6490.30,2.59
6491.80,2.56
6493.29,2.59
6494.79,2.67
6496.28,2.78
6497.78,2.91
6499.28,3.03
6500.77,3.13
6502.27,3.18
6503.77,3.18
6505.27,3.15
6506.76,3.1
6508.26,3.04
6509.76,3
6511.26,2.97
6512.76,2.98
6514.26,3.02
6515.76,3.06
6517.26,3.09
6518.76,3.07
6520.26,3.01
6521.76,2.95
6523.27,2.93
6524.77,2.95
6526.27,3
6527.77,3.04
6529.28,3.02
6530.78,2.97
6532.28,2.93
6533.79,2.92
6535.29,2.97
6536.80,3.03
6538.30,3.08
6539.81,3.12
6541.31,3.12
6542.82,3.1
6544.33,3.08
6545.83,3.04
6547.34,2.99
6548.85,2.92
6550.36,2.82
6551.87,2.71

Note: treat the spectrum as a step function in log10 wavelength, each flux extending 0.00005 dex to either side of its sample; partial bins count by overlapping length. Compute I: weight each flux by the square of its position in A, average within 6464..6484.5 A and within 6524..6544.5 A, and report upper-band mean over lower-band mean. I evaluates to 1.02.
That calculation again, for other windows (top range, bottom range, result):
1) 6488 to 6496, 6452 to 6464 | 0.91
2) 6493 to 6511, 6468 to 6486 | 0.99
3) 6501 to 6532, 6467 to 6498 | 1.05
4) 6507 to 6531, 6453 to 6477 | 1.05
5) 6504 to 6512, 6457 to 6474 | 1.08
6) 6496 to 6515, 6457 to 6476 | 1.07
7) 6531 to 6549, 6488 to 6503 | 1.09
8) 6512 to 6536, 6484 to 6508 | 1.04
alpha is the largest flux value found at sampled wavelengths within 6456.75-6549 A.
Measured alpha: 3.2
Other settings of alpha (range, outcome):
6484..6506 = 3.18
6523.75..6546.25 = 3.12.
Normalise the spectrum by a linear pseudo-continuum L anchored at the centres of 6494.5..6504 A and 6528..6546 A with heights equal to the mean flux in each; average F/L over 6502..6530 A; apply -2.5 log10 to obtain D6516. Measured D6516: -0.01 mag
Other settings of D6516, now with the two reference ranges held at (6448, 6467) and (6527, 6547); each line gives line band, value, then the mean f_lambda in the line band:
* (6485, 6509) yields 0.04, 2.9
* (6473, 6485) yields -0.04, 3.12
